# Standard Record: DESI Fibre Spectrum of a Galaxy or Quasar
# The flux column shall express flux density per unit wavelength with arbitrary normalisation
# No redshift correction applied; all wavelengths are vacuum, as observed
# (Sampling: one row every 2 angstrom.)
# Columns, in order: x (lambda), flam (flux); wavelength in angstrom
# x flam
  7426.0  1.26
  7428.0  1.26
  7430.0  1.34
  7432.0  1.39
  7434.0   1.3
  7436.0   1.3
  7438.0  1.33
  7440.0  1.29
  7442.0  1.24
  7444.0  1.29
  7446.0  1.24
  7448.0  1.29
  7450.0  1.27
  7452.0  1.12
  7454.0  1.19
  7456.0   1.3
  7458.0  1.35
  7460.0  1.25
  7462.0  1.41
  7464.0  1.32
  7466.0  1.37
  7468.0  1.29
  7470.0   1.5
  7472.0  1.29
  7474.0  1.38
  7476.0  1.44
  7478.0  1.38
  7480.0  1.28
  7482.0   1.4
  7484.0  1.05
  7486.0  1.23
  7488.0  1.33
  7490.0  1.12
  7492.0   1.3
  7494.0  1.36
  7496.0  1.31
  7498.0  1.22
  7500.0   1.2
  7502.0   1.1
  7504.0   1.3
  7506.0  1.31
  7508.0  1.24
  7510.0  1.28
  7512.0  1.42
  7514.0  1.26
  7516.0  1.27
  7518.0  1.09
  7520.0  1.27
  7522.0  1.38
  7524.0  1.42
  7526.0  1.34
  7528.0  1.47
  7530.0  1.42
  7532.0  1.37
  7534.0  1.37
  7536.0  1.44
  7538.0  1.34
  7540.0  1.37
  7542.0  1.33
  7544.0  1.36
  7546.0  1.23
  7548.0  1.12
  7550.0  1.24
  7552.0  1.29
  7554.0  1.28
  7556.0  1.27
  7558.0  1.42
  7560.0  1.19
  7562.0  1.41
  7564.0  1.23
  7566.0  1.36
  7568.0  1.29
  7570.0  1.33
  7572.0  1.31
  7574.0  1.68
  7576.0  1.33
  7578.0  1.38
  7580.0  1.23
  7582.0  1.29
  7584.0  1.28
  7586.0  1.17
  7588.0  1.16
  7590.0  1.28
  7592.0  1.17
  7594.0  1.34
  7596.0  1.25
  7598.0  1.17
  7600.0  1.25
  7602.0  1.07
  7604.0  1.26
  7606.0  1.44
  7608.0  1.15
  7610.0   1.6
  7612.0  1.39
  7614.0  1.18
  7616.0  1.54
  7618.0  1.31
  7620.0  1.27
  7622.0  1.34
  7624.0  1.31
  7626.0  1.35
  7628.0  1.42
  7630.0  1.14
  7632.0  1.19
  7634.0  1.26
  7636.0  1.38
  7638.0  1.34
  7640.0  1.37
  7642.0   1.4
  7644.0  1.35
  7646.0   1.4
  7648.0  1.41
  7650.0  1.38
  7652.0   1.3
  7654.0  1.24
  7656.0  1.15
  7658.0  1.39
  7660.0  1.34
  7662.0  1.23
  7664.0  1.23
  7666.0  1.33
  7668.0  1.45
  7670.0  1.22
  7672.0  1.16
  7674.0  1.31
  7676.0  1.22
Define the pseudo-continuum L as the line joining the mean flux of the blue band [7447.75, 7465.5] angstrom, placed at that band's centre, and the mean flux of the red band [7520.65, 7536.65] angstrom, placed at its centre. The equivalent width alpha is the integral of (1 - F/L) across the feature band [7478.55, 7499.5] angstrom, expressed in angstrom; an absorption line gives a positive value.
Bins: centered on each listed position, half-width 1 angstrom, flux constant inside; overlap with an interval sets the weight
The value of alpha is 1.1 angstrom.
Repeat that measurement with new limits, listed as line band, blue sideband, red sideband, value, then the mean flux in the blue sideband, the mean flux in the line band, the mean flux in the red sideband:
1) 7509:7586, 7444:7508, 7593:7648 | -1.3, 1.29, 1.32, 1.32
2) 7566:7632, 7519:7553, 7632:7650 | 2.3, 1.34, 1.3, 1.35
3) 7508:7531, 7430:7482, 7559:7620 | -0.3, 1.31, 1.33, 1.3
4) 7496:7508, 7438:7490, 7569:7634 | 0.6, 1.3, 1.23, 1.3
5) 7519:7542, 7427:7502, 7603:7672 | -1.3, 1.29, 1.38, 1.32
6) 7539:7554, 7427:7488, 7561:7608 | 0.2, 1.3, 1.28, 1.29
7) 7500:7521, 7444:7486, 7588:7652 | 0.9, 1.3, 1.25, 1.31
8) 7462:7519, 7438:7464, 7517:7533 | 1.0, 1.27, 1.29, 1.34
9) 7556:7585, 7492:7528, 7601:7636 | -0.8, 1.29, 1.34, 1.31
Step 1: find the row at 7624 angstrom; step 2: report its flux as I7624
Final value 1.31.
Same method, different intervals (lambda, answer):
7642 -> 1.4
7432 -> 1.39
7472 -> 1.29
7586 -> 1.17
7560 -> 1.19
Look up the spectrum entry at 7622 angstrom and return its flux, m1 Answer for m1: 1.34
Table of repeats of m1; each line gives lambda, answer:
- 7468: 1.29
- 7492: 1.3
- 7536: 1.44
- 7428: 1.26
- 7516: 1.27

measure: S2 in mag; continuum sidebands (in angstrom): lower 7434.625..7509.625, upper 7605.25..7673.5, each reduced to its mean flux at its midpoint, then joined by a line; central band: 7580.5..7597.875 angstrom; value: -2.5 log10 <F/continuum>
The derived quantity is 0.06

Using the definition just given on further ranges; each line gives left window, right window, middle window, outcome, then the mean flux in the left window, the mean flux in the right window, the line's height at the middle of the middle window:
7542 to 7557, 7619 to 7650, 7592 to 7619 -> 0.007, 1.26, 1.33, 1.31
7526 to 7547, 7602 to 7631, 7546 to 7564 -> 0.071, 1.37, 1.33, 1.36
